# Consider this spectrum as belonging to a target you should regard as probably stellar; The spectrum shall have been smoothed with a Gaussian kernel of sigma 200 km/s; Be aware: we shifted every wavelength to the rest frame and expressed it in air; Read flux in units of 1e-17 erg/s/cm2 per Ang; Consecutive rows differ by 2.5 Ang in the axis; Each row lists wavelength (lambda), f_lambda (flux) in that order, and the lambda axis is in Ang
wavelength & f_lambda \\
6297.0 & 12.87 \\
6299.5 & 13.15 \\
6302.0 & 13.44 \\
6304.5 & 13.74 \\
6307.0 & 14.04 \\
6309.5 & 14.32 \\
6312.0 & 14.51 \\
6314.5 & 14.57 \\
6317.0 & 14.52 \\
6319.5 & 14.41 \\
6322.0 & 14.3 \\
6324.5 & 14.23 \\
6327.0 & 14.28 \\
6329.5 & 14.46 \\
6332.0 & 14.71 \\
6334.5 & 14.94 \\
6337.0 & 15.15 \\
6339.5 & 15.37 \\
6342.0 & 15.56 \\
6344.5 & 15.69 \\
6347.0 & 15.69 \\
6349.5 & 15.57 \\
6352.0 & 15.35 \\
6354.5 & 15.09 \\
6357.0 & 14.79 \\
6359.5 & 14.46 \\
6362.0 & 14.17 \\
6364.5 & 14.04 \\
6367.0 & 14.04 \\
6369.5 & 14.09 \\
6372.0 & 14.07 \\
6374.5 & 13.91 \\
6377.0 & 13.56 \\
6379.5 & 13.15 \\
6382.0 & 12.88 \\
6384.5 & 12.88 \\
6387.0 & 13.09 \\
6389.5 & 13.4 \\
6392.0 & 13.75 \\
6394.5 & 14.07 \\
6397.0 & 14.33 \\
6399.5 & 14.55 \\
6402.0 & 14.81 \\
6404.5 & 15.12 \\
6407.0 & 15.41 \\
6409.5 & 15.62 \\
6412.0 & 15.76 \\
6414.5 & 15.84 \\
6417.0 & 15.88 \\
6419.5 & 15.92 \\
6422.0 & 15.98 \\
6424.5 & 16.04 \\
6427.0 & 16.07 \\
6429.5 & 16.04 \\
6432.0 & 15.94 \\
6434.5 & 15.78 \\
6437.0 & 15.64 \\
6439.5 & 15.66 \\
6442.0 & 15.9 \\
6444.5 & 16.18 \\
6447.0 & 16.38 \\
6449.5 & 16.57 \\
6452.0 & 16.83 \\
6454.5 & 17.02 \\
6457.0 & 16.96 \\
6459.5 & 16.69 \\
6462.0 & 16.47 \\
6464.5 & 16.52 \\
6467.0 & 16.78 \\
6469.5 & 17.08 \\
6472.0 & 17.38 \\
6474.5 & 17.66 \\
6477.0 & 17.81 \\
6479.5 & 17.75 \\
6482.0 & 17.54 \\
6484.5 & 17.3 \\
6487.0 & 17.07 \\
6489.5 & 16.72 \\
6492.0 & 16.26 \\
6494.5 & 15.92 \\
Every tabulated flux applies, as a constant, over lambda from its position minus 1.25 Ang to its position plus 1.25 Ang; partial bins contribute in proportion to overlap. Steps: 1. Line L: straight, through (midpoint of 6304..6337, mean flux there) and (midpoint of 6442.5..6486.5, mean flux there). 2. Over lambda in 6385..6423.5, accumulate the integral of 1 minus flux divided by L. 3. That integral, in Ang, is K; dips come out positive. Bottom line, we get 2.54 Ang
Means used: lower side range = 14.4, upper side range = 17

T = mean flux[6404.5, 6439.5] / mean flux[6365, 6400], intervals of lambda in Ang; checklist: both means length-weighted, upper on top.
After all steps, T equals 1.15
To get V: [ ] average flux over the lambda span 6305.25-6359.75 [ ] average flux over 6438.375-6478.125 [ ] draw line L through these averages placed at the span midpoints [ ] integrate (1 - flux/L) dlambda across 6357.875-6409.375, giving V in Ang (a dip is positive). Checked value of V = 5.18 Ang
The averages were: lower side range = 14.8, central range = 14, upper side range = 16.7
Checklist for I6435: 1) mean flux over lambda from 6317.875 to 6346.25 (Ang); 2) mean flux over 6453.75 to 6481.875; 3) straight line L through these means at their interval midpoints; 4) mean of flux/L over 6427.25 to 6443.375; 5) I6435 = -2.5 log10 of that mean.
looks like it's 0.05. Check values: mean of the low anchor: 14.8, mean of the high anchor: 17.1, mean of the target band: 15.8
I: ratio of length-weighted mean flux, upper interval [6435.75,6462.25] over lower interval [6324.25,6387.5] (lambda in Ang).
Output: 1.1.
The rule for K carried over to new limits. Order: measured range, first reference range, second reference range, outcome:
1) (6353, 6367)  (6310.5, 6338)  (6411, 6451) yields 0.5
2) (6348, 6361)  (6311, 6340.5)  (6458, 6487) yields 0.1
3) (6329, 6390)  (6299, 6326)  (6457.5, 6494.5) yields 2.2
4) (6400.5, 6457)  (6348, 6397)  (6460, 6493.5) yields -1.0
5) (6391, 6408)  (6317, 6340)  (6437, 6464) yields 1.2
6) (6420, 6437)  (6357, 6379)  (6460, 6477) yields -0.1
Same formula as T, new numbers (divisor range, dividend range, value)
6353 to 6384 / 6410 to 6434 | 1.14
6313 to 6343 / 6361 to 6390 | 0.93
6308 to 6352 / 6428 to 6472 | 1.10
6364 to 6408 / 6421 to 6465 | 1.17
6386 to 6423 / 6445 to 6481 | 1.14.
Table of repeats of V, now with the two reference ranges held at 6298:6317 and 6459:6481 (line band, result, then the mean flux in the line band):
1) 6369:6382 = 1.4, 13.7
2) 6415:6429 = 0.2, 16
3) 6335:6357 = -1.0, 15.4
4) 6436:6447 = 0.5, 15.9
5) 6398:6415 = 0.7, 15.3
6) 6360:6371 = 0.7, 14.1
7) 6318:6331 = 0.0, 14.3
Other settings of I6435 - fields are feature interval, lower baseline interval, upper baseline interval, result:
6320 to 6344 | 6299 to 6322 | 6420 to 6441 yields -0.026 mag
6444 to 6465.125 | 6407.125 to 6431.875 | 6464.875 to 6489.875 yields 0.006 mag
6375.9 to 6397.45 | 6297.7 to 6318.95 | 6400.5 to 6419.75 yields 0.133 mag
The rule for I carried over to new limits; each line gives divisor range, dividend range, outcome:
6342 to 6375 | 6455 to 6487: 1.16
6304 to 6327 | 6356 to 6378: 0.99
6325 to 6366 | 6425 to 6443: 1.06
